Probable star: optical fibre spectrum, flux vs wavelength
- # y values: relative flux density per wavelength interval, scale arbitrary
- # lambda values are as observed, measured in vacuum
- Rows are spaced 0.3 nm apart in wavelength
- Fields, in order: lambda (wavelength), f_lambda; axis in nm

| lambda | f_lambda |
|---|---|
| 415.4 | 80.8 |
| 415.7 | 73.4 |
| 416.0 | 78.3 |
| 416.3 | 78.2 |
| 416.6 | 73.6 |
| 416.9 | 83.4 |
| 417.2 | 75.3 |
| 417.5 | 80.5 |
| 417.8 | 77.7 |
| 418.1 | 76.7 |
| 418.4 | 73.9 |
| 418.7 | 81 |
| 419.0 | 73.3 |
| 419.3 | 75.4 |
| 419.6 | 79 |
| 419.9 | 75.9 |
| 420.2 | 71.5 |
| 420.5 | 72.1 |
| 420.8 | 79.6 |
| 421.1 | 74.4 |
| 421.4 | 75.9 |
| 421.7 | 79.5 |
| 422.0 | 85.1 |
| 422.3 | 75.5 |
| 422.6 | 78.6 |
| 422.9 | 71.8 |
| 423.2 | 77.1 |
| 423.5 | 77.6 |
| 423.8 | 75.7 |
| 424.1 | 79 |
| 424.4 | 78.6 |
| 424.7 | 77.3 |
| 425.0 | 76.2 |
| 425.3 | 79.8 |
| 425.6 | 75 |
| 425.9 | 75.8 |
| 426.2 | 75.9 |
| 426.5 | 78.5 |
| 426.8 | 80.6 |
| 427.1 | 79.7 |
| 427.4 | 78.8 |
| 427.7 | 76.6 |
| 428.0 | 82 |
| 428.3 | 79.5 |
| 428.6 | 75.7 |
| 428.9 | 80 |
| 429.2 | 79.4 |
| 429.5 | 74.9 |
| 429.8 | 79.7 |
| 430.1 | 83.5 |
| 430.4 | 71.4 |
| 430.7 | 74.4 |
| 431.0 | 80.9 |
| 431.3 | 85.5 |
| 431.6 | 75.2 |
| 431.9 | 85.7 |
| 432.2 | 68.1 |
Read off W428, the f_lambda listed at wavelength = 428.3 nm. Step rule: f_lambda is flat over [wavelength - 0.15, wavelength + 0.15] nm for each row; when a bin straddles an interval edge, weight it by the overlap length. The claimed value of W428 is 79.5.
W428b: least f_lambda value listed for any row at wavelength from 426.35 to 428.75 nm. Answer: 75.7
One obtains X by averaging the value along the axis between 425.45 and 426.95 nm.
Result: 77.2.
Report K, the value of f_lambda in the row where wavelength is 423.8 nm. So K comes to 75.7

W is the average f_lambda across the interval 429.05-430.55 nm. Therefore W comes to 77.8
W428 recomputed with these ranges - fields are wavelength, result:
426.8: 80.6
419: 73.3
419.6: 79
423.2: 77.1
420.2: 71.5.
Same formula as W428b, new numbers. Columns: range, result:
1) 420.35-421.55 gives 72.1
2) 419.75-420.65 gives 71.5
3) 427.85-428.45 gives 79.5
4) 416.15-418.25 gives 73.6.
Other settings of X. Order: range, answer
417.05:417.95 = 77.8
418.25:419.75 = 76.5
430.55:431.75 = 79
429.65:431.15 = 78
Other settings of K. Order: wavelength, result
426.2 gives 75.9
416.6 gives 73.6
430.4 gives 71.4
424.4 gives 78.6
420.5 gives 72.1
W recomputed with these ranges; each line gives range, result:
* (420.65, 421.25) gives 77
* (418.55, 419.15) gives 77.1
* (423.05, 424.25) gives 77.4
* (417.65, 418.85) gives 77.3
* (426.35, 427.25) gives 79.6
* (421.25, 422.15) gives 80.2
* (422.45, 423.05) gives 75.2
